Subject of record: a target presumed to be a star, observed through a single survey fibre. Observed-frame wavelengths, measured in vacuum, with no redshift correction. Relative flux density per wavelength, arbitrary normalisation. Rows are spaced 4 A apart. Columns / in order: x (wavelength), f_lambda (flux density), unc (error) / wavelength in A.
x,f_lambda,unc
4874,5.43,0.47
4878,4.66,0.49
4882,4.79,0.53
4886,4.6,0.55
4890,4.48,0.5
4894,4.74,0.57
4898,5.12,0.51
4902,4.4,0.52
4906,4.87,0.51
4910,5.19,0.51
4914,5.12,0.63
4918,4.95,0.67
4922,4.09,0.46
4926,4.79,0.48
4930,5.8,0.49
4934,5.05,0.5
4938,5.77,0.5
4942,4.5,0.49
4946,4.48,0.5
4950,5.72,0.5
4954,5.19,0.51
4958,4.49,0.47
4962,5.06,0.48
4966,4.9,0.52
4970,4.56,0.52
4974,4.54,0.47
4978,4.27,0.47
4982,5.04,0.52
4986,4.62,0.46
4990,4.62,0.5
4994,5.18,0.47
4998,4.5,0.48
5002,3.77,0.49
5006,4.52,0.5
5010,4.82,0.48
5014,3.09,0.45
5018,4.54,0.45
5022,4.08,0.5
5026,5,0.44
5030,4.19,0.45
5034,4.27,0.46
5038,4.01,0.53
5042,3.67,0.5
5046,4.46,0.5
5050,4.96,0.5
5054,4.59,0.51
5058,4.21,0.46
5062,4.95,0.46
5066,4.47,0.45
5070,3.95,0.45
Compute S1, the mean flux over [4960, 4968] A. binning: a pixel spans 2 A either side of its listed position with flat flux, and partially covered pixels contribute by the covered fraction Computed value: 4.98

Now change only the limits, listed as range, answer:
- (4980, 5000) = 4.79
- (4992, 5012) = 4.56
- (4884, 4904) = 4.67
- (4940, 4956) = 4.97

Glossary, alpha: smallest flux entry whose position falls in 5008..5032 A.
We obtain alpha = 3.09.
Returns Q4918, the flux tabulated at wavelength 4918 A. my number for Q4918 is 4.95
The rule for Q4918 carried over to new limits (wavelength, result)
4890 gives 4.48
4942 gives 4.5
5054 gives 4.59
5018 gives 4.54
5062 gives 4.95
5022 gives 4.08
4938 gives 5.77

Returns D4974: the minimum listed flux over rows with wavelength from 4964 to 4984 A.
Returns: 4.27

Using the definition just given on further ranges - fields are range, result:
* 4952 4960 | 4.49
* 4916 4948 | 4.09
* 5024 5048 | 3.67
